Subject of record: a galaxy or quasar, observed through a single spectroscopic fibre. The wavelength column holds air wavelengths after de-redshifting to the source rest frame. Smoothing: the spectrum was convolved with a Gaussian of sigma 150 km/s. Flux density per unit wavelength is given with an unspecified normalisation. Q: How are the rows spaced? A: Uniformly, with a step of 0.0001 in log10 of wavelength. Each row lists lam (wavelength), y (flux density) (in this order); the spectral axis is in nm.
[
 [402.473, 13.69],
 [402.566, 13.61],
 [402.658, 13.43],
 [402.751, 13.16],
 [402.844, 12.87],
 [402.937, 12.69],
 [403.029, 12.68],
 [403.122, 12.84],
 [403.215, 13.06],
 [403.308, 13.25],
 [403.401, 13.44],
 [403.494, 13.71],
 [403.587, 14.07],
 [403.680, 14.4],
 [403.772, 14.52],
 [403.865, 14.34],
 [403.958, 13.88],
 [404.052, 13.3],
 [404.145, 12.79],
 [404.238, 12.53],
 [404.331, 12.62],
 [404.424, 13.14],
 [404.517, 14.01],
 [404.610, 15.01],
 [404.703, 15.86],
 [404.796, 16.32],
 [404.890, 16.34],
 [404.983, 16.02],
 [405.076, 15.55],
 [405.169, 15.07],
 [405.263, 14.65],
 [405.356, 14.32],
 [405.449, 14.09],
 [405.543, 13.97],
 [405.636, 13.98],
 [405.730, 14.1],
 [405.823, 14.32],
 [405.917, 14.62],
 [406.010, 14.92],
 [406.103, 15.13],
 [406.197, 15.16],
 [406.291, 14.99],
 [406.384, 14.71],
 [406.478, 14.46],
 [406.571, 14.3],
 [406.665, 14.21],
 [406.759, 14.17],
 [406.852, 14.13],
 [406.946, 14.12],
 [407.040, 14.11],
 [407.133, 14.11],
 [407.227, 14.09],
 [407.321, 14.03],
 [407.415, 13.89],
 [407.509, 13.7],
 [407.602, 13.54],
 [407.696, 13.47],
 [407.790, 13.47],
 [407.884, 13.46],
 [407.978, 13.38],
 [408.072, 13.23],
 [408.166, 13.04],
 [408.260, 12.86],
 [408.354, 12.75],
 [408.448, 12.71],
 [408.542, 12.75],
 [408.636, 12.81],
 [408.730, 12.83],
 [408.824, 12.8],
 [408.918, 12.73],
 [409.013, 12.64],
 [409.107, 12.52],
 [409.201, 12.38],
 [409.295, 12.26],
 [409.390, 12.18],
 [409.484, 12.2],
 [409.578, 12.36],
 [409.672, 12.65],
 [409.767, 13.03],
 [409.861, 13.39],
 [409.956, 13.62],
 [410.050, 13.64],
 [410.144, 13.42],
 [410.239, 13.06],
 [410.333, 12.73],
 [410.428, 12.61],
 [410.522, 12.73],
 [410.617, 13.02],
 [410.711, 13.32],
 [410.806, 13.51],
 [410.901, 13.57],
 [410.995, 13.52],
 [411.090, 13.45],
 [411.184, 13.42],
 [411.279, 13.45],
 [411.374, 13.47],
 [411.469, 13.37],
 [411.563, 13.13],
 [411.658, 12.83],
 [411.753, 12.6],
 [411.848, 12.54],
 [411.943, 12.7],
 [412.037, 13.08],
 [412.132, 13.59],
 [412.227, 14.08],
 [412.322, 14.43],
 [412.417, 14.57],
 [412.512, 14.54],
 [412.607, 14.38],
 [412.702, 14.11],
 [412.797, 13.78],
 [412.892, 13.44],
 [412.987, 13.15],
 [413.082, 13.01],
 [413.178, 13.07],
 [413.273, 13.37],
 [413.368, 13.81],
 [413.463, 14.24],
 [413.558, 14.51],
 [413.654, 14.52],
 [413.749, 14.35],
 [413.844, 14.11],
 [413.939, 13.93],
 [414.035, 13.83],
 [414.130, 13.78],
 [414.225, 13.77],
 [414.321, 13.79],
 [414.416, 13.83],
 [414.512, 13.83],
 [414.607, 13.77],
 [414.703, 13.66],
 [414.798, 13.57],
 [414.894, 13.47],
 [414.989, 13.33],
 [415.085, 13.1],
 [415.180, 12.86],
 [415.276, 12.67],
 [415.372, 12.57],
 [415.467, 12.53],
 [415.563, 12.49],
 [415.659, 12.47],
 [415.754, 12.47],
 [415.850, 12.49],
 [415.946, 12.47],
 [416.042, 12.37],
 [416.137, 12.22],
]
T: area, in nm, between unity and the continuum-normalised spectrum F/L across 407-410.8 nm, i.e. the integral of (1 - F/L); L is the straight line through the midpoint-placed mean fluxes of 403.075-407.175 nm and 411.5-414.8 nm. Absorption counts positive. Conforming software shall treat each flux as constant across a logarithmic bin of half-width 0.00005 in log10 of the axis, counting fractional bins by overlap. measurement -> 0.25 nm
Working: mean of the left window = 14.3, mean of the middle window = 13.1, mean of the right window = 13.7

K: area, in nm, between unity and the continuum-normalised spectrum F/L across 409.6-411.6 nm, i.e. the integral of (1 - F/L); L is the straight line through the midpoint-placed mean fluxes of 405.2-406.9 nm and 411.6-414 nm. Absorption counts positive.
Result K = 0.10 nm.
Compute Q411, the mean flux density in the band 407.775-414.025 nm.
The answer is 13.3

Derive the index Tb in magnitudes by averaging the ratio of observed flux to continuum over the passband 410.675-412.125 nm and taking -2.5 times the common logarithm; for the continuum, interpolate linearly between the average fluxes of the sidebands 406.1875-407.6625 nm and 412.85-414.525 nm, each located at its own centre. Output 0.058 mag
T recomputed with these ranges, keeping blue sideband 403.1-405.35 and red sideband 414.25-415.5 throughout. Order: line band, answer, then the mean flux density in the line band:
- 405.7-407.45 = -0.048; 14.4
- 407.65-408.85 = 0.072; 13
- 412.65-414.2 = -0.043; 13.8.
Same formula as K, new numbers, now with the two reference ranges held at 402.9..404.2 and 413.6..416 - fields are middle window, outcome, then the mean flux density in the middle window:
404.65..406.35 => -0.19 nm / 15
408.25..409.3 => 0.06 nm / 12.7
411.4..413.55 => -0.03 nm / 13.6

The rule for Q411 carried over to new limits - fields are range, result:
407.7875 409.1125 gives 12.9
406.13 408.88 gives 13.7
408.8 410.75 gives 12.8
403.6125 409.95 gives 13.8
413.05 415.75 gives 13.5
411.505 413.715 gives 13.6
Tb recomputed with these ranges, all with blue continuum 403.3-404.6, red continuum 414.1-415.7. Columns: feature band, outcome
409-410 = 0.065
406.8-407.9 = -0.028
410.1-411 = 0.022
